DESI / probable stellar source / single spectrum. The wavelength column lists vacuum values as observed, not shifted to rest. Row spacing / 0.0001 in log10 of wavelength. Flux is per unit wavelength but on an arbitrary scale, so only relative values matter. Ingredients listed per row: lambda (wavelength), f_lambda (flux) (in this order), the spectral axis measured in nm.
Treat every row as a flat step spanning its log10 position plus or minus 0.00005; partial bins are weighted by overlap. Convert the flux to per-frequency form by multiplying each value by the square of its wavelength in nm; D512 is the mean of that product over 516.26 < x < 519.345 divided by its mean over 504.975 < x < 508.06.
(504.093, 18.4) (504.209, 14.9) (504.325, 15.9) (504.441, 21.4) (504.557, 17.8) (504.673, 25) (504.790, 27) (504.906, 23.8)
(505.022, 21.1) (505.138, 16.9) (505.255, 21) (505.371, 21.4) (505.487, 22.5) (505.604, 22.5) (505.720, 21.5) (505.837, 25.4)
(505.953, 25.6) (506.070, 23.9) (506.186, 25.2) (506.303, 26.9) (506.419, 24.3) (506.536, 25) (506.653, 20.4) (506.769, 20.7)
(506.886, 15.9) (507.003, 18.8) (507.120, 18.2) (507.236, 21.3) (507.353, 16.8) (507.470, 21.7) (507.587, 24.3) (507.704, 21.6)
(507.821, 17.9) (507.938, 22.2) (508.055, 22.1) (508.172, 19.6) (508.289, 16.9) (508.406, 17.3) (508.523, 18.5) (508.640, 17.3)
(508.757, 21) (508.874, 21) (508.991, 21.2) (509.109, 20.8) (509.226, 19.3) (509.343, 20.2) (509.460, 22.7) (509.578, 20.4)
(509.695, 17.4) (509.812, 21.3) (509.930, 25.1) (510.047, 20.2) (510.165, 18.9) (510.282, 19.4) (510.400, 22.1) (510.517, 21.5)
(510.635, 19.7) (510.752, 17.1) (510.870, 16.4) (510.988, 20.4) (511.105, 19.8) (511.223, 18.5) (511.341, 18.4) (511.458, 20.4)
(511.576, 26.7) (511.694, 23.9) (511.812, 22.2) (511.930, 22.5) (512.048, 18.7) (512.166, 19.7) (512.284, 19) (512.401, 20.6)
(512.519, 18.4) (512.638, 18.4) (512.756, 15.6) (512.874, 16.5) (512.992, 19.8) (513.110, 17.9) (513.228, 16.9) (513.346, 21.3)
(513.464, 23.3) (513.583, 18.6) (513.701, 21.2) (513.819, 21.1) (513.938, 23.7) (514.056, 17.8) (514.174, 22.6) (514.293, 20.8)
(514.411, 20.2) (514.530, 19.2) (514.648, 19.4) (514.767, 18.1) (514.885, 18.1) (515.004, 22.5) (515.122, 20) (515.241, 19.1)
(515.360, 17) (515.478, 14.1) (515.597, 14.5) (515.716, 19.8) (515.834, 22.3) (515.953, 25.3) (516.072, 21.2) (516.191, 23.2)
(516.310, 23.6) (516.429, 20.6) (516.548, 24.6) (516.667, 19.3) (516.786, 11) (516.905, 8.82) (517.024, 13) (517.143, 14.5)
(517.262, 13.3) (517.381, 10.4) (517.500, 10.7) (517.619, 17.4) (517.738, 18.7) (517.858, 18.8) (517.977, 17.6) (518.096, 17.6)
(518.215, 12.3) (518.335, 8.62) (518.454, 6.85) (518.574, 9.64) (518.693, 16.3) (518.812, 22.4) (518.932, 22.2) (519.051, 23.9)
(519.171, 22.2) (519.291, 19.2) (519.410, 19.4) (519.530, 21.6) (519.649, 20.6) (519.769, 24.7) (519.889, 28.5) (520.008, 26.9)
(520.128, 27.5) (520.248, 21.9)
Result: 0.8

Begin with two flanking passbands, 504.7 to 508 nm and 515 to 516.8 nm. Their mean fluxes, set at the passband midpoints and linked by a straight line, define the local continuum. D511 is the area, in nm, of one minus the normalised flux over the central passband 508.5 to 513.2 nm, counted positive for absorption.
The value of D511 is 0.24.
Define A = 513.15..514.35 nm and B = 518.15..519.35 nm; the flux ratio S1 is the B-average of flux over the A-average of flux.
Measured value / 0.79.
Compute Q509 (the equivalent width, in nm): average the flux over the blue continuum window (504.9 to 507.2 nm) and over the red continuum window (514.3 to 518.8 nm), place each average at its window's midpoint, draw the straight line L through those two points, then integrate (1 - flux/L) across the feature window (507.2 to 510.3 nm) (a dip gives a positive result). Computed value 0.07 nm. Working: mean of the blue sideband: 22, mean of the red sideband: 17.1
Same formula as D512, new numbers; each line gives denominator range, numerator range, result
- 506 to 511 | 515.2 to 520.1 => 0.92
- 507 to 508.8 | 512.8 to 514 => 1.03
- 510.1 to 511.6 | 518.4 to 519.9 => 1.02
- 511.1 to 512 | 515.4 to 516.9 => 0.92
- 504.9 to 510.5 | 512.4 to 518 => 0.91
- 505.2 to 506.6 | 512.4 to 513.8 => 0.82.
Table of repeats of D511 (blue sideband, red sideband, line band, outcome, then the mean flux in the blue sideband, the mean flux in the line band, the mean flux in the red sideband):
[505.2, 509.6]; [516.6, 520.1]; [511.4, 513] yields -0.06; 21.1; 20.2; 17.2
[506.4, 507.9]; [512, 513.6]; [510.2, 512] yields -0.11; 20.4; 20.6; 18.9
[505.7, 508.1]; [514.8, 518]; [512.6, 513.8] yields 0.01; 21.9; 19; 17.8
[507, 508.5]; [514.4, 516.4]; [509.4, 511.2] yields -0.02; 19.9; 20.1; 19.9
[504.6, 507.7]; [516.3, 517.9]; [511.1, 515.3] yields -0.46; 22.2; 20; 15.8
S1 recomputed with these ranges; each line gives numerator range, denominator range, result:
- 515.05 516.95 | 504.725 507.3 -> 0.86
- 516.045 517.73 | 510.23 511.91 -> 0.81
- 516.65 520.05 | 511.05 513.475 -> 0.86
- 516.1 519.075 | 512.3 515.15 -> 0.82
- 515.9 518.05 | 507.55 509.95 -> 0.85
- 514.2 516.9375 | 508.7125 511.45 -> 0.96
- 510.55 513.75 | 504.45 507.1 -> 0.88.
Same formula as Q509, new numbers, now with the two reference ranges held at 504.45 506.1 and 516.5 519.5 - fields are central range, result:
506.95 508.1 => 0.045 nm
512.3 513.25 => 0.028 nm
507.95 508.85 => 0.072 nm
